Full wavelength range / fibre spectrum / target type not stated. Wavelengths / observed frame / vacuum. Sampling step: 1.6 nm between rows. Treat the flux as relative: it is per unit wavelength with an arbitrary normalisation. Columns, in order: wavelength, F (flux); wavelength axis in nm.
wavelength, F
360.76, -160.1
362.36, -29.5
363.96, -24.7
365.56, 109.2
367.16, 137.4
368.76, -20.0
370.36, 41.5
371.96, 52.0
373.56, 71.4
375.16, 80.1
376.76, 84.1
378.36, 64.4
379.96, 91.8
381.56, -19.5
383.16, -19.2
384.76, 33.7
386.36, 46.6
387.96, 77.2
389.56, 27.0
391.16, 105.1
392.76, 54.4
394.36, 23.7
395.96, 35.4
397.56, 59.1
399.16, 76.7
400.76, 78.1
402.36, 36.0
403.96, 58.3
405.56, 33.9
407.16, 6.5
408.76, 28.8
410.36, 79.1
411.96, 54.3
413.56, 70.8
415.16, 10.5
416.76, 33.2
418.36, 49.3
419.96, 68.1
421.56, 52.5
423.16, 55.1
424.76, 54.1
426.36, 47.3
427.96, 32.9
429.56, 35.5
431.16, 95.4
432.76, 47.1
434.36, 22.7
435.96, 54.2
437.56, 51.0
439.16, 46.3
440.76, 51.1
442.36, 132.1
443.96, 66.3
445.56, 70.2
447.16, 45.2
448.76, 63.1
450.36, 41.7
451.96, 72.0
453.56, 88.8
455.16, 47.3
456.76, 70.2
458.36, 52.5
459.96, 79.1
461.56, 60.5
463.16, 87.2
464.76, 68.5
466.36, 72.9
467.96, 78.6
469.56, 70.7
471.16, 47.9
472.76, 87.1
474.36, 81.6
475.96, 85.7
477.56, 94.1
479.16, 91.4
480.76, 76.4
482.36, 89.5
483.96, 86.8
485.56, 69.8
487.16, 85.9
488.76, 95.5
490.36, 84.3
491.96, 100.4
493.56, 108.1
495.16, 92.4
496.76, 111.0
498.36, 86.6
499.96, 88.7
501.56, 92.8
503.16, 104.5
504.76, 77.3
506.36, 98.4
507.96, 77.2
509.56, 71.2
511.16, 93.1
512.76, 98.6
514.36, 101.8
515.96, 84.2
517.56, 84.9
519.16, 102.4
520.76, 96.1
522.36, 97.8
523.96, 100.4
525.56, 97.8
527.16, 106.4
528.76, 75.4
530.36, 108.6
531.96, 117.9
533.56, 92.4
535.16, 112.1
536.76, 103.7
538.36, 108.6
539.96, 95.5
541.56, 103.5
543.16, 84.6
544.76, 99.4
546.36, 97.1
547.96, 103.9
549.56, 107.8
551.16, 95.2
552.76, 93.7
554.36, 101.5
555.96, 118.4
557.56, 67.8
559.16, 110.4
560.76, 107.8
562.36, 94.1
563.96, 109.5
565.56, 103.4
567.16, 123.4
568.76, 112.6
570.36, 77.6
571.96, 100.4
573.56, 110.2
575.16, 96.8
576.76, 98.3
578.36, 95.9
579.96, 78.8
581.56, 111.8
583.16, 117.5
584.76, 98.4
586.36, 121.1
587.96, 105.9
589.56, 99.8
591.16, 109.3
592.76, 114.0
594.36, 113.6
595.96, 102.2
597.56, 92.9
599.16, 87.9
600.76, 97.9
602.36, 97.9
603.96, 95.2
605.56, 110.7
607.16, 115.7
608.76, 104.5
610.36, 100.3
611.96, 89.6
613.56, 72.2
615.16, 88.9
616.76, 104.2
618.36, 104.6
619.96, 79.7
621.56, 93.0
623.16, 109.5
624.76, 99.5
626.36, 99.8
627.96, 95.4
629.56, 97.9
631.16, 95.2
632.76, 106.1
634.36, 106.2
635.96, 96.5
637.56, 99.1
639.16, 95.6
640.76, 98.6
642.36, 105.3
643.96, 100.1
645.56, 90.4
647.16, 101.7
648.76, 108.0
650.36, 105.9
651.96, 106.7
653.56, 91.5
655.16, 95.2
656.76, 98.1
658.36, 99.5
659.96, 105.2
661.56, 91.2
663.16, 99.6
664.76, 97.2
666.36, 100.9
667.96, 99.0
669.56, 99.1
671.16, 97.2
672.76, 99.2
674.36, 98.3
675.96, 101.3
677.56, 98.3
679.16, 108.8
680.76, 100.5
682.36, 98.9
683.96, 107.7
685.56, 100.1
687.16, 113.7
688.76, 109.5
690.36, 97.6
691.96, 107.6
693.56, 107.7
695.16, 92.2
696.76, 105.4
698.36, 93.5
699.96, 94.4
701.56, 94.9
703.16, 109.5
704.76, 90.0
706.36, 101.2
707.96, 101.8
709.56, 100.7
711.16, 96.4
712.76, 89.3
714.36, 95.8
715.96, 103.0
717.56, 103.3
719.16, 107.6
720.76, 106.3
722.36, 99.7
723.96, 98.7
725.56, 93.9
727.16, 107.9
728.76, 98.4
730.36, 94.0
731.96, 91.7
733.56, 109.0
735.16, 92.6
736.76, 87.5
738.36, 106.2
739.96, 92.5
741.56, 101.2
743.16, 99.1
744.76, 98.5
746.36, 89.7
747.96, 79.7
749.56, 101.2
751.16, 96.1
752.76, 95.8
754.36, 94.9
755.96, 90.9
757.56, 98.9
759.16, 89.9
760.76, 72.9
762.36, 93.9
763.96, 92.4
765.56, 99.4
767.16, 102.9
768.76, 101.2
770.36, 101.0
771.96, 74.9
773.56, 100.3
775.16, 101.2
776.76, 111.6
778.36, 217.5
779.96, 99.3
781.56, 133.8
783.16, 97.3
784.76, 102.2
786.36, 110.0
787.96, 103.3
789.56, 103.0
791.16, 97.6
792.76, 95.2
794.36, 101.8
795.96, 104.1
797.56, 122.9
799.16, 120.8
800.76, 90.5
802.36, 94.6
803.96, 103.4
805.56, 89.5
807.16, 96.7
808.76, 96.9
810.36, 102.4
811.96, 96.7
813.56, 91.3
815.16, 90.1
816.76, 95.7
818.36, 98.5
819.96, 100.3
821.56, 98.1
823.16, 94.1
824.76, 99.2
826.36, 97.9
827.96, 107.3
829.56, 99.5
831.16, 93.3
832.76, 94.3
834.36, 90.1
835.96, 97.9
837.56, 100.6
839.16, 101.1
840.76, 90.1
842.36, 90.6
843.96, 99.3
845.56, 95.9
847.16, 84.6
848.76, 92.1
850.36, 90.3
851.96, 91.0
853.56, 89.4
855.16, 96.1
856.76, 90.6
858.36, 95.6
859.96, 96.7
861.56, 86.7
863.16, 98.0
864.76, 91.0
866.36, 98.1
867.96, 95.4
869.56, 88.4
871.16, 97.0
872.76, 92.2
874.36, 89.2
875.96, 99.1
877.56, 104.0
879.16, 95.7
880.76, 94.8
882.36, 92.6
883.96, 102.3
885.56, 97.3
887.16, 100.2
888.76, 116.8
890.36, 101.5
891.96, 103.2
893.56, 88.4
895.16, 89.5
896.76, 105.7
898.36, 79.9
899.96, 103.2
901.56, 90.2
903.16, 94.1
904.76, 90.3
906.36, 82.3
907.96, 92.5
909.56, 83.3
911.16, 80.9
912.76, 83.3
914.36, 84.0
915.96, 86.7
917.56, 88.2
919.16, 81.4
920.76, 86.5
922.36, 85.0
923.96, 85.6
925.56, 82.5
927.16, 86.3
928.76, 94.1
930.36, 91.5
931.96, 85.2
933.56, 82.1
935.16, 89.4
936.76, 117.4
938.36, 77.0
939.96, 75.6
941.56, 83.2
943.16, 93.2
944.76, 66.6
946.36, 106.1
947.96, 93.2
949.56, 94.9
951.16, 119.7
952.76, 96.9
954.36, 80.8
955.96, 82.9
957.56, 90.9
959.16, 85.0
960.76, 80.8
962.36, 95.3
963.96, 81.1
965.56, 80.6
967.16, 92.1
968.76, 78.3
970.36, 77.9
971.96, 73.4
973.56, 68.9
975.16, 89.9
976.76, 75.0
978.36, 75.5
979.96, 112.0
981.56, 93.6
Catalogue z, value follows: 0.19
